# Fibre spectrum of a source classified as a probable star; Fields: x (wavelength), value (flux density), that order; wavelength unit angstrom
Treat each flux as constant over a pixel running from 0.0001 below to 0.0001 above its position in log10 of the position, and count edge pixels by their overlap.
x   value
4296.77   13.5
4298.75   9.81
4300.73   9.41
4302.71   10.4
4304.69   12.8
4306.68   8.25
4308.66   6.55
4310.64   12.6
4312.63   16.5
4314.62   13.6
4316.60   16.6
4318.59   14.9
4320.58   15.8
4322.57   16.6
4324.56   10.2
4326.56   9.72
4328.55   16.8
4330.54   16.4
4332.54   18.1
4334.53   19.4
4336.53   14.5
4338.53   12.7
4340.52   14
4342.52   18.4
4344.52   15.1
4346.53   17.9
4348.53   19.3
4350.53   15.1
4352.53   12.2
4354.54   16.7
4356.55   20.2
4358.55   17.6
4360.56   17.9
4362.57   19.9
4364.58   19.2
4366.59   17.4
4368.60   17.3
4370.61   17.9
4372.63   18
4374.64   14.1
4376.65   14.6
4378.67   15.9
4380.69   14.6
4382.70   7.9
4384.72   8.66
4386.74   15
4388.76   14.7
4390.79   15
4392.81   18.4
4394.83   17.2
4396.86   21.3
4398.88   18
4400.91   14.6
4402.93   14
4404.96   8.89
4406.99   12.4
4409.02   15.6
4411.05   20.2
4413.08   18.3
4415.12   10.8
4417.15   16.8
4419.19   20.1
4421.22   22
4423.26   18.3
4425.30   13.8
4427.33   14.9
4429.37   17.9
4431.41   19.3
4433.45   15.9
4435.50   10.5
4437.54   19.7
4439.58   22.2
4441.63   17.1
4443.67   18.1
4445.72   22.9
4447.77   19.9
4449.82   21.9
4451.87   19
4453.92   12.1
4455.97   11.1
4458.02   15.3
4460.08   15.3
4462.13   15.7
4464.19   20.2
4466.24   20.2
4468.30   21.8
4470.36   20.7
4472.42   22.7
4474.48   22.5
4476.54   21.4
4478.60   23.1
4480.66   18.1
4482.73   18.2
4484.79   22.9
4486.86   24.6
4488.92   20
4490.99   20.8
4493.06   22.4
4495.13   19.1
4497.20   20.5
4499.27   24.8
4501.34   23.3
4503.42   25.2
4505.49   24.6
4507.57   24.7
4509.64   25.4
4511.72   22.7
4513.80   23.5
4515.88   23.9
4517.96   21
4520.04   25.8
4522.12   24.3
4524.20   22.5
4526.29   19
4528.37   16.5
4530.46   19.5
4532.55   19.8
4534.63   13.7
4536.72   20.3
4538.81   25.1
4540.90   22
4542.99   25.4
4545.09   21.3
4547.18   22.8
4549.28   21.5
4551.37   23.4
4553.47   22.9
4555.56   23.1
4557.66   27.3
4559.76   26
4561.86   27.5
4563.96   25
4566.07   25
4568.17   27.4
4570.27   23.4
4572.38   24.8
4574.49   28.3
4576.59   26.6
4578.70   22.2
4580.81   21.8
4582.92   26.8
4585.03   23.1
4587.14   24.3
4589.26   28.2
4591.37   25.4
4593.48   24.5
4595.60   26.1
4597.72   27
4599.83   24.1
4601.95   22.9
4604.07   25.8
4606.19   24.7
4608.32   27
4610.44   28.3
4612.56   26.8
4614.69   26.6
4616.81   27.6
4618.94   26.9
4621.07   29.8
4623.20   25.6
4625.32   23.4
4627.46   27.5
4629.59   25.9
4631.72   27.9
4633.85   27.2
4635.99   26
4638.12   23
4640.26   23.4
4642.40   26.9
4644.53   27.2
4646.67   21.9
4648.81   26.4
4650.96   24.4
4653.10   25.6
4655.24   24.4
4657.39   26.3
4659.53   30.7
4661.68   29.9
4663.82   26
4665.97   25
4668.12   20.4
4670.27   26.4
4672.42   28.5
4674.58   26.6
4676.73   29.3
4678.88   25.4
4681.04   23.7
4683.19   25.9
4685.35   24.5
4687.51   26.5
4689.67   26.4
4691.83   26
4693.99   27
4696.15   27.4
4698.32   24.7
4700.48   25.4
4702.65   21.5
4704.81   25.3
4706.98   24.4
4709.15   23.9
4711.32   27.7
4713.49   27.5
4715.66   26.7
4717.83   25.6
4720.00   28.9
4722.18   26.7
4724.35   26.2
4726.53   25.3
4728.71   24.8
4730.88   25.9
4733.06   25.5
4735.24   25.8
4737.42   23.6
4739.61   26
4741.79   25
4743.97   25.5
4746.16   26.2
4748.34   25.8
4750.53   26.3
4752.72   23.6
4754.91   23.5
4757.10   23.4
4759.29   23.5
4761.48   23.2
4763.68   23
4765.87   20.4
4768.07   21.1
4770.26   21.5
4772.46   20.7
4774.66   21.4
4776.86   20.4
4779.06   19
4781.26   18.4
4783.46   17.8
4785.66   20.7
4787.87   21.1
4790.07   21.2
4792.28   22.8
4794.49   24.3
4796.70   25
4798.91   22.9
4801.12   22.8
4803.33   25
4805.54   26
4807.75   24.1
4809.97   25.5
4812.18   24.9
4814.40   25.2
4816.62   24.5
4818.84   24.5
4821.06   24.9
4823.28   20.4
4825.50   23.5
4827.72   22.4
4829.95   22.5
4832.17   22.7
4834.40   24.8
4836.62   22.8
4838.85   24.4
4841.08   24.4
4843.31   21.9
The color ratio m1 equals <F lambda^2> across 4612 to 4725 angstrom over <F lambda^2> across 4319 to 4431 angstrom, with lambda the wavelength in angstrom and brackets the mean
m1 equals 1.9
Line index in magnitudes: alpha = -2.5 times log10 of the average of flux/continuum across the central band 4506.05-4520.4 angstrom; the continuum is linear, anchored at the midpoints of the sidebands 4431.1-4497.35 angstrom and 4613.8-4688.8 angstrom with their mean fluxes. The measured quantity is -0.134 mag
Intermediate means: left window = 19.2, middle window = 23.8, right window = 26.1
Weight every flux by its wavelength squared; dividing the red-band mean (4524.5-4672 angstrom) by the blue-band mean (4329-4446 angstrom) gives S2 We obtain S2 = 1.66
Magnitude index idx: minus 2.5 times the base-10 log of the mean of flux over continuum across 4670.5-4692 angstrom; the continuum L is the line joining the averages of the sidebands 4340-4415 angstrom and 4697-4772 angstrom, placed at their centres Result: -0.12 mag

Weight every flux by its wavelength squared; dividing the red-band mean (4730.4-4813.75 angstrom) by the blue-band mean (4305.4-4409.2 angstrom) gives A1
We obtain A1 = 1.82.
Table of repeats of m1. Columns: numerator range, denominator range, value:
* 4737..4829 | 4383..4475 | 1.58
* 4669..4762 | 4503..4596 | 1.16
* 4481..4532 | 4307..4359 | 1.58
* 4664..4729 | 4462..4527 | 1.27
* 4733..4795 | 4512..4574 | 1.09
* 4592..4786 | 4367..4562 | 1.43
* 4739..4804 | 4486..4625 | 1.04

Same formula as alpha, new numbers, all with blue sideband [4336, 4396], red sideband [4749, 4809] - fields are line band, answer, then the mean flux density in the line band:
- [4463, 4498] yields -0.19 mag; 21.1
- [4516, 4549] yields -0.15 mag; 21.3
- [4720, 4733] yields -0.20 mag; 26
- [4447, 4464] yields 0.06 mag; 16.4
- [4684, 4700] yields -0.23 mag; 26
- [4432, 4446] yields -0.05 mag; 17.8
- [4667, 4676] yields -0.23 mag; 25.6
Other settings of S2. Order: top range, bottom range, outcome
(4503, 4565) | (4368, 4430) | 1.55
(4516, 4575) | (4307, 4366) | 1.62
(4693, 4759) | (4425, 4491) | 1.52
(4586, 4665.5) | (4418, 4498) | 1.48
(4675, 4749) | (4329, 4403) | 1.85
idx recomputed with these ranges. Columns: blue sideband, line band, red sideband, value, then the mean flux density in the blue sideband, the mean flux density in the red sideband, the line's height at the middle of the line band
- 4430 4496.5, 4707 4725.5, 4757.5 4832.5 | -0.21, 19.2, 22.6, 21.8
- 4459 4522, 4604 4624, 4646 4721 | -0.11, 21.9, 25.9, 24.5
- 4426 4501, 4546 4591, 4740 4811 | -0.21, 19.3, 22.9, 20.5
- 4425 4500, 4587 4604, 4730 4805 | -0.22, 19.1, 23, 20.8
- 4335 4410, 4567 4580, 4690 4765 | -0.20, 15.8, 25.3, 21.2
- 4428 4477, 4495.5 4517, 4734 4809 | -0.23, 18.4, 23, 19.2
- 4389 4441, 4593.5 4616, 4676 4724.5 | -0.14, 16.6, 25.9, 22.8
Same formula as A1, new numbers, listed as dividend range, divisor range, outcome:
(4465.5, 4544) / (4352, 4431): 1.43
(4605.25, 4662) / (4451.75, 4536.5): 1.35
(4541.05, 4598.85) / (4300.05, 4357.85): 1.90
